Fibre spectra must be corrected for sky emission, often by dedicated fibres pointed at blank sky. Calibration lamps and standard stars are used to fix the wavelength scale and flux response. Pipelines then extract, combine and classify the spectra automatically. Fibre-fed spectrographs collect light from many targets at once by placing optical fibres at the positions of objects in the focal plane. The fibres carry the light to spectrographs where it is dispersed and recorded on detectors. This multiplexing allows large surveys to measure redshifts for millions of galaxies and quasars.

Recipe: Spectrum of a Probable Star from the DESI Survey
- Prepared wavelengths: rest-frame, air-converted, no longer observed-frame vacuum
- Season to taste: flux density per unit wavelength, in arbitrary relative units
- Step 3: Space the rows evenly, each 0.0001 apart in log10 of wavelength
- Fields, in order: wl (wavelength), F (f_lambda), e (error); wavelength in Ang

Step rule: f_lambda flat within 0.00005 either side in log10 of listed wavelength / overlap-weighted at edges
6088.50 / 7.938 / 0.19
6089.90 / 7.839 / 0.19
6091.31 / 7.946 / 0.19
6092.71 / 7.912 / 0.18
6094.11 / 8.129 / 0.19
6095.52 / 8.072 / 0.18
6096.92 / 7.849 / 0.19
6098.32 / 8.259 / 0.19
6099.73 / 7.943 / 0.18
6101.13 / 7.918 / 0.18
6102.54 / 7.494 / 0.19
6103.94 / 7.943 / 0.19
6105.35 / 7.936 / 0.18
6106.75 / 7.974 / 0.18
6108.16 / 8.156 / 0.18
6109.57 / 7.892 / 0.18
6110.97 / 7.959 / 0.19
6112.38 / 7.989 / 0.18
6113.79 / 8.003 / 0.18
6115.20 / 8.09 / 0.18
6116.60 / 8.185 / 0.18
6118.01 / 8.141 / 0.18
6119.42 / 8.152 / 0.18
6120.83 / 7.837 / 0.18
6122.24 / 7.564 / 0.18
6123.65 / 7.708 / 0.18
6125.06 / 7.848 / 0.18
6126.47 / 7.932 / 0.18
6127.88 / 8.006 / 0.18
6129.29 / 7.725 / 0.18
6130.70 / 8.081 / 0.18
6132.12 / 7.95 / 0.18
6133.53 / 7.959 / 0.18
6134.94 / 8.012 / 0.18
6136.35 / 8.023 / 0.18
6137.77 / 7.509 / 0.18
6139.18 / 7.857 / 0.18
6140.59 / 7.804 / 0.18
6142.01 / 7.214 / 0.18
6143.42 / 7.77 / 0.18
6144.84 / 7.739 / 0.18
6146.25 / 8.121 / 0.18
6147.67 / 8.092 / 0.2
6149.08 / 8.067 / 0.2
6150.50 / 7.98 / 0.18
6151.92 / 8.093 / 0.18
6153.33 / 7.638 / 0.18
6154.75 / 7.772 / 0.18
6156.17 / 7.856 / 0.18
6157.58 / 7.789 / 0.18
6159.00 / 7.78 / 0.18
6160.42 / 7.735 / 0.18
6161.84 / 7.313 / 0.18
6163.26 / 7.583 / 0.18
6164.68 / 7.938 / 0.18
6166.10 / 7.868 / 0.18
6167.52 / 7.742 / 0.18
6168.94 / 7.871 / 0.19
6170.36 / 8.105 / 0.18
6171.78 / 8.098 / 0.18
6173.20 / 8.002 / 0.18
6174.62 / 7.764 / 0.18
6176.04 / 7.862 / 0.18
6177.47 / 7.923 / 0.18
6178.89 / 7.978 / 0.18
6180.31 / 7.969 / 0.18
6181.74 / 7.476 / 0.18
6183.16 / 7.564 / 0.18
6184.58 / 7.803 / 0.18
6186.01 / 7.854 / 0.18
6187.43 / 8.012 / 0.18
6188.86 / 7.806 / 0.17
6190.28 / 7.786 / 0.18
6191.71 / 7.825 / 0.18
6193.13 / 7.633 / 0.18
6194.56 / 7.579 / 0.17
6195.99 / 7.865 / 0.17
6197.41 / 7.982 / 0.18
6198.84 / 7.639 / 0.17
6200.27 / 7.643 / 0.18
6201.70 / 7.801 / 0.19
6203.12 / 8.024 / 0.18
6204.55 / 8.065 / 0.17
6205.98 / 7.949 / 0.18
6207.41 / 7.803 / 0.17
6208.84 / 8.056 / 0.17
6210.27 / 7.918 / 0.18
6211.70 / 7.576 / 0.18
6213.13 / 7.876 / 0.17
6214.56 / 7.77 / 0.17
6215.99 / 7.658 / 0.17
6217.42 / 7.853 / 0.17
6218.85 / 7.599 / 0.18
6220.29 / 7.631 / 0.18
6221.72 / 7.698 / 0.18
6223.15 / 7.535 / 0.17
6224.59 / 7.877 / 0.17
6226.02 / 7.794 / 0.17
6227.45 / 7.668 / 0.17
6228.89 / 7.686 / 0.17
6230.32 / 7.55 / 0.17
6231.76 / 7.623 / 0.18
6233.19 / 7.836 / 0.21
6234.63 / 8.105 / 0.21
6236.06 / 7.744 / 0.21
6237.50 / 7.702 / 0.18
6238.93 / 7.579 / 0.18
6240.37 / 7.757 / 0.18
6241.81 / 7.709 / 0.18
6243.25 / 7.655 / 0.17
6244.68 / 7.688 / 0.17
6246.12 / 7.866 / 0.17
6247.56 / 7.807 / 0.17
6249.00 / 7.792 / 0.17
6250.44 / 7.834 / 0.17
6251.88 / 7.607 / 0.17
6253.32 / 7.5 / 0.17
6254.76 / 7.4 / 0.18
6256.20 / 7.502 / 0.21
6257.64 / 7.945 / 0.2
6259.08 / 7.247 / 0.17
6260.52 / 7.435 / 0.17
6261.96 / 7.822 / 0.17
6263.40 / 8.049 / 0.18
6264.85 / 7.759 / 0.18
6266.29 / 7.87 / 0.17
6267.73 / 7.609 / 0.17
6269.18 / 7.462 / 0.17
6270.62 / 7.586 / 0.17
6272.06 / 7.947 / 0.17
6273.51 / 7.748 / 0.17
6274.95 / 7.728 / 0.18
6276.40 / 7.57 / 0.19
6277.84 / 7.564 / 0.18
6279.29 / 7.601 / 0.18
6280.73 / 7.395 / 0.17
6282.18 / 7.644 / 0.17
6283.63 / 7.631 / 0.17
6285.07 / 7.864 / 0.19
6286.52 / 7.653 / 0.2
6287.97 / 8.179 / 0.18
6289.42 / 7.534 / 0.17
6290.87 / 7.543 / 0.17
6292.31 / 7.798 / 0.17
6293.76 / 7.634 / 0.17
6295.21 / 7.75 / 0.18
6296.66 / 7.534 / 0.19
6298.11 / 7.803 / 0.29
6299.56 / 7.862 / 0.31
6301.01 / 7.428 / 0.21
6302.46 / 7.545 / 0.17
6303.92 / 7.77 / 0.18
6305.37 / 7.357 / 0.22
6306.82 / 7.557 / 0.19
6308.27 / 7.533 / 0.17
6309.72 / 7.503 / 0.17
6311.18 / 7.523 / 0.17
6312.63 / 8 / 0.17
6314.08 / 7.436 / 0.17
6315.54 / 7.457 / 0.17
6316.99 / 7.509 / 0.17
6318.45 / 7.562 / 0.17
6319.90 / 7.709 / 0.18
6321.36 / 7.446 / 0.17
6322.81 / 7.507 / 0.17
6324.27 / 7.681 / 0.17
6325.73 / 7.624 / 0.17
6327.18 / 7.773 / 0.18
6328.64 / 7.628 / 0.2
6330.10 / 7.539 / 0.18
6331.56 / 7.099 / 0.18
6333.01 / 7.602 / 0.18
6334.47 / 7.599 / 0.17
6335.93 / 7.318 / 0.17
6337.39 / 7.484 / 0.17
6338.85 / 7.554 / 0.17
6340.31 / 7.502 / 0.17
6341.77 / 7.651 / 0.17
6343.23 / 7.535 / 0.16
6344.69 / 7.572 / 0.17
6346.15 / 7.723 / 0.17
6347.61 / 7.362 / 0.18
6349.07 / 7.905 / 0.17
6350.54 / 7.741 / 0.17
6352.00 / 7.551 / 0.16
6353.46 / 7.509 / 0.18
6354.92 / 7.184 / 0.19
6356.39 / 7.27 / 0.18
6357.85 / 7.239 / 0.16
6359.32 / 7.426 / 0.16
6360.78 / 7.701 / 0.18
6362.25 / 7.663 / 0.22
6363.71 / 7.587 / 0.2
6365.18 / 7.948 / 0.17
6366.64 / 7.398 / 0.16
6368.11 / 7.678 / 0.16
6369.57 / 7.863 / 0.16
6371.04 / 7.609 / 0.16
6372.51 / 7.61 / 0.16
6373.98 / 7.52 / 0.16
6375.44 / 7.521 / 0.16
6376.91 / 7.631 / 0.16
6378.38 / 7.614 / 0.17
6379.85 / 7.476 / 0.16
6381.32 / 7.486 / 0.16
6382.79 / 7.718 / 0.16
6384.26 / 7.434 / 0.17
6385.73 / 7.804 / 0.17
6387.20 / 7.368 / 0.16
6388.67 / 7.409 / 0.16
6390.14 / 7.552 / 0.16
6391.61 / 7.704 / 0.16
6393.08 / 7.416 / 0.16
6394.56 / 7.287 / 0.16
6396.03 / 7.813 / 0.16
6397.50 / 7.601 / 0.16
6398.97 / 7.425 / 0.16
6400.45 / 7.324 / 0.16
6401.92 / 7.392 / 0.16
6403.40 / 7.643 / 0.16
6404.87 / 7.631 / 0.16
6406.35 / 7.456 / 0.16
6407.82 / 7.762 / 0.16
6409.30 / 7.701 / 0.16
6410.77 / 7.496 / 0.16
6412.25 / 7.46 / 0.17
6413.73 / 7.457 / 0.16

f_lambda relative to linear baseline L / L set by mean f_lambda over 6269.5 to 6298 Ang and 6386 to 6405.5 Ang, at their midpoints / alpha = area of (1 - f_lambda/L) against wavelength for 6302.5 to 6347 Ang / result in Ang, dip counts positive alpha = 0.4 Ang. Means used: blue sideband 7.68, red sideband 7.51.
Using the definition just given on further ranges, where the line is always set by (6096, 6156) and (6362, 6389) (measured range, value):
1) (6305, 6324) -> 0.30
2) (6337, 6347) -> 0.09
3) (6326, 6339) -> 0.24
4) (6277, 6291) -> 0.09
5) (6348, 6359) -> 0.21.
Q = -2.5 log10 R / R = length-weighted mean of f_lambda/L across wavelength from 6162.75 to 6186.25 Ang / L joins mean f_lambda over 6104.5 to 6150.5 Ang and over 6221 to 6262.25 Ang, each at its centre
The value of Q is -0.004 mag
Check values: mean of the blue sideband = 7.92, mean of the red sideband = 7.69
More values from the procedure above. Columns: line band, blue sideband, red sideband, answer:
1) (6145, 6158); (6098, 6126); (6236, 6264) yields -0.009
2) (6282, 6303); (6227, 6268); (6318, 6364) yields -0.010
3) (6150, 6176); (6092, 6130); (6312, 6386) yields 0.005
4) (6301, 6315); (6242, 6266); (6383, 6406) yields 0.008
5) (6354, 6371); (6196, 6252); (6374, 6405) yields 0.004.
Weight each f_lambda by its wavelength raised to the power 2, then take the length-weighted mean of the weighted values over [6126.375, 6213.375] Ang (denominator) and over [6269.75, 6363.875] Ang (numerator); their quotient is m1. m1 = 1.02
